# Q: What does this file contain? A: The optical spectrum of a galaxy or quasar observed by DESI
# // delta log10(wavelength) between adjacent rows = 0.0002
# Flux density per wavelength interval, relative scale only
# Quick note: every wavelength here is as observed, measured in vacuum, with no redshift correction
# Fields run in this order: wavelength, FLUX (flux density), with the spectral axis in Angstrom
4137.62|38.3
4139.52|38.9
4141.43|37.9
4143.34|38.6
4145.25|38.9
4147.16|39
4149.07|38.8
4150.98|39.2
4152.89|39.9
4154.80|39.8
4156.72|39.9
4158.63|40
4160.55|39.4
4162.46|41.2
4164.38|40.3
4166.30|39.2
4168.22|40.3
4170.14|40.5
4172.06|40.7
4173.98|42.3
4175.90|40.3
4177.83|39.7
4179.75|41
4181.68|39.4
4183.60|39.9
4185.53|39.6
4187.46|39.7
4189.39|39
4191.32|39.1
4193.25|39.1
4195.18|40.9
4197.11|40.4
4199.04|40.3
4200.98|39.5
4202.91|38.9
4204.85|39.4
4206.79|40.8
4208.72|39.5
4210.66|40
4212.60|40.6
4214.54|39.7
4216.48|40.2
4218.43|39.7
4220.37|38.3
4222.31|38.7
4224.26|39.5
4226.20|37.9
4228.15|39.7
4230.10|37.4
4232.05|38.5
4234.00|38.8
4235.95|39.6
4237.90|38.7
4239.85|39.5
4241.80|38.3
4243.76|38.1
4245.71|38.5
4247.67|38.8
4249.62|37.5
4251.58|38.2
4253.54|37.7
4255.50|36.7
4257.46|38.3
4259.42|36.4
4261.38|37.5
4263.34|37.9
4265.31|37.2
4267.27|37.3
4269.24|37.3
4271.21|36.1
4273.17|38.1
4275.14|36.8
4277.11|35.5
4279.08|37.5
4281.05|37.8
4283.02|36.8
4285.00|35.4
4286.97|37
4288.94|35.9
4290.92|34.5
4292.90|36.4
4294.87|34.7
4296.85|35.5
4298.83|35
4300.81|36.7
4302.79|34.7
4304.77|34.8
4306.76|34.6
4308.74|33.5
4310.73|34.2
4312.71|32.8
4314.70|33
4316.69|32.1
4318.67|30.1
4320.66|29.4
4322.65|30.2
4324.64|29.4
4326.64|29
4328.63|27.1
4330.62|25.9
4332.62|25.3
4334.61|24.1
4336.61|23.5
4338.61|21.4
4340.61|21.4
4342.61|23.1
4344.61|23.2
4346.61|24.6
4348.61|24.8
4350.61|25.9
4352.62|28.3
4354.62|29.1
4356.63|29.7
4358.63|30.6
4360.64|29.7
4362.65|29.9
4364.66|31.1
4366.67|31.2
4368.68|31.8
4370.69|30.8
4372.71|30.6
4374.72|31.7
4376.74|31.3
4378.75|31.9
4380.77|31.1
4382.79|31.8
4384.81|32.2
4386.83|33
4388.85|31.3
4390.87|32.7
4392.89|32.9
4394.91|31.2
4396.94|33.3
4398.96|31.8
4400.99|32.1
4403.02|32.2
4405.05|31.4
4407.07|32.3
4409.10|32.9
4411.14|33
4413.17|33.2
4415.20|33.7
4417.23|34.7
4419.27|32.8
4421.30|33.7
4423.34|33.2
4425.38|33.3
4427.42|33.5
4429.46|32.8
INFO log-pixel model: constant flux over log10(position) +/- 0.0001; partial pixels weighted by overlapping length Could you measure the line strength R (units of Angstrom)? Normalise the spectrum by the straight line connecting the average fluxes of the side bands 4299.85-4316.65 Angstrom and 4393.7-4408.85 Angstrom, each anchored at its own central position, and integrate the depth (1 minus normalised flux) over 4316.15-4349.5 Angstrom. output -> 7.5 Angstrom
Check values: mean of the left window 34.1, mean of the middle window 26.1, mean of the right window 32.1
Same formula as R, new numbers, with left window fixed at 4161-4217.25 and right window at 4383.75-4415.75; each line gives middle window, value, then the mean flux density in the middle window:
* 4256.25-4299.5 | 0.3 Angstrom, 36.6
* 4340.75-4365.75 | 5.0 Angstrom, 27.3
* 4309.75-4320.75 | 1.0 Angstrom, 32.2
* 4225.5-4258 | -0.2 Angstrom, 38.4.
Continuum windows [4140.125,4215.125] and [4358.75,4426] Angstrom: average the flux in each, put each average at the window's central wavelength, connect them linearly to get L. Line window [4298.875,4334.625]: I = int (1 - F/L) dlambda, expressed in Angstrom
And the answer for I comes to 3.71 Angstrom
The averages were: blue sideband 39.8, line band 31.2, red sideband 32.1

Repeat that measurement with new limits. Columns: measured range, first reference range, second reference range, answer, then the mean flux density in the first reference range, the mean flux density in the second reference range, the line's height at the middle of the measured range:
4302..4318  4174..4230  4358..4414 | 0.6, 39.7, 31.8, 35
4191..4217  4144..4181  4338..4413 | -1.3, 40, 30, 38.1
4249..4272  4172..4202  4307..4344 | -2.5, 40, 28.2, 33.7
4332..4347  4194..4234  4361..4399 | 4.6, 39.5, 31.6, 33.5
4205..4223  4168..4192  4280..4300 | -0.4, 40.1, 35.9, 38.8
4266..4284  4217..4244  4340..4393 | -0.6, 38.8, 29.5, 35.7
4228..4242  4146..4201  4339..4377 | -1.1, 39.9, 28.2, 36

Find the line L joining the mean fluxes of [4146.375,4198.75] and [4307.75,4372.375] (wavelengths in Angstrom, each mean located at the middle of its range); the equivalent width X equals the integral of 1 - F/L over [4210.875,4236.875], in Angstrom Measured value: -2.0 Angstrom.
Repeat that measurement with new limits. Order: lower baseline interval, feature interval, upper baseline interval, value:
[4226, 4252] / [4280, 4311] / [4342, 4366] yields -2.2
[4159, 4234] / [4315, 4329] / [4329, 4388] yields 0.4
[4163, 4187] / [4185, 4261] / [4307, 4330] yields -3.8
